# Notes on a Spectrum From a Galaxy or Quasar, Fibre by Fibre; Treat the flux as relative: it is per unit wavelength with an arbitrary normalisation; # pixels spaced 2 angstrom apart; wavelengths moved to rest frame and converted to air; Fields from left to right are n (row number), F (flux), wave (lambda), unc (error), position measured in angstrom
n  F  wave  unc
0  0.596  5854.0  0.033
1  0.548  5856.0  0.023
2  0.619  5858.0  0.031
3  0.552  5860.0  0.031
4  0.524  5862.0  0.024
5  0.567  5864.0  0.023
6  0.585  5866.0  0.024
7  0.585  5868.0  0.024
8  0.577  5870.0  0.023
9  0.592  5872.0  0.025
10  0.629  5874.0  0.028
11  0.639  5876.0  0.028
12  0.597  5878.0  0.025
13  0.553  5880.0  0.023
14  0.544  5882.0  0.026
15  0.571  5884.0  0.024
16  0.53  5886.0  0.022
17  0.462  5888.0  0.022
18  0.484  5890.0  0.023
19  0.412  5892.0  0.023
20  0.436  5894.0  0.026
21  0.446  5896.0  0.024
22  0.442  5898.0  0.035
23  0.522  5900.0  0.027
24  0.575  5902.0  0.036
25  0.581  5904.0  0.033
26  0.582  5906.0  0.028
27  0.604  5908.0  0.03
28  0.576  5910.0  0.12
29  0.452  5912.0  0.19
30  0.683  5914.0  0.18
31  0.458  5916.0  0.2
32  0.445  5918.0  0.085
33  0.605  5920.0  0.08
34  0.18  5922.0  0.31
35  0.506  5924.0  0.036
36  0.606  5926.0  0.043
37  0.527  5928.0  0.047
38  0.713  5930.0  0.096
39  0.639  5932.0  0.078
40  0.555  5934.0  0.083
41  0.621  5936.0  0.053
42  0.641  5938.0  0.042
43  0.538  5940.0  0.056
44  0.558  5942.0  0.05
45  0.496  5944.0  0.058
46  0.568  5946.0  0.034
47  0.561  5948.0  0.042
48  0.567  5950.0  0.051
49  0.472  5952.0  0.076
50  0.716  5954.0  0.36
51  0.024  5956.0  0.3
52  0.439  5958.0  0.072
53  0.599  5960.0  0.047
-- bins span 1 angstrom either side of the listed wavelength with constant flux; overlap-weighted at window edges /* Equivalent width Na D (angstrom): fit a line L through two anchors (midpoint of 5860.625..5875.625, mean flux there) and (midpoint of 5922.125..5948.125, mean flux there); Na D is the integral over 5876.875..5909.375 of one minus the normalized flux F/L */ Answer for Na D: 3.0 angstrom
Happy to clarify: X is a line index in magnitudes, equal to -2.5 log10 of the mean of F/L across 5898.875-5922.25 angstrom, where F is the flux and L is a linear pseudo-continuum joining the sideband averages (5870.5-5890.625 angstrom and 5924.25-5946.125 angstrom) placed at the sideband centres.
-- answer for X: 0.08 mag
